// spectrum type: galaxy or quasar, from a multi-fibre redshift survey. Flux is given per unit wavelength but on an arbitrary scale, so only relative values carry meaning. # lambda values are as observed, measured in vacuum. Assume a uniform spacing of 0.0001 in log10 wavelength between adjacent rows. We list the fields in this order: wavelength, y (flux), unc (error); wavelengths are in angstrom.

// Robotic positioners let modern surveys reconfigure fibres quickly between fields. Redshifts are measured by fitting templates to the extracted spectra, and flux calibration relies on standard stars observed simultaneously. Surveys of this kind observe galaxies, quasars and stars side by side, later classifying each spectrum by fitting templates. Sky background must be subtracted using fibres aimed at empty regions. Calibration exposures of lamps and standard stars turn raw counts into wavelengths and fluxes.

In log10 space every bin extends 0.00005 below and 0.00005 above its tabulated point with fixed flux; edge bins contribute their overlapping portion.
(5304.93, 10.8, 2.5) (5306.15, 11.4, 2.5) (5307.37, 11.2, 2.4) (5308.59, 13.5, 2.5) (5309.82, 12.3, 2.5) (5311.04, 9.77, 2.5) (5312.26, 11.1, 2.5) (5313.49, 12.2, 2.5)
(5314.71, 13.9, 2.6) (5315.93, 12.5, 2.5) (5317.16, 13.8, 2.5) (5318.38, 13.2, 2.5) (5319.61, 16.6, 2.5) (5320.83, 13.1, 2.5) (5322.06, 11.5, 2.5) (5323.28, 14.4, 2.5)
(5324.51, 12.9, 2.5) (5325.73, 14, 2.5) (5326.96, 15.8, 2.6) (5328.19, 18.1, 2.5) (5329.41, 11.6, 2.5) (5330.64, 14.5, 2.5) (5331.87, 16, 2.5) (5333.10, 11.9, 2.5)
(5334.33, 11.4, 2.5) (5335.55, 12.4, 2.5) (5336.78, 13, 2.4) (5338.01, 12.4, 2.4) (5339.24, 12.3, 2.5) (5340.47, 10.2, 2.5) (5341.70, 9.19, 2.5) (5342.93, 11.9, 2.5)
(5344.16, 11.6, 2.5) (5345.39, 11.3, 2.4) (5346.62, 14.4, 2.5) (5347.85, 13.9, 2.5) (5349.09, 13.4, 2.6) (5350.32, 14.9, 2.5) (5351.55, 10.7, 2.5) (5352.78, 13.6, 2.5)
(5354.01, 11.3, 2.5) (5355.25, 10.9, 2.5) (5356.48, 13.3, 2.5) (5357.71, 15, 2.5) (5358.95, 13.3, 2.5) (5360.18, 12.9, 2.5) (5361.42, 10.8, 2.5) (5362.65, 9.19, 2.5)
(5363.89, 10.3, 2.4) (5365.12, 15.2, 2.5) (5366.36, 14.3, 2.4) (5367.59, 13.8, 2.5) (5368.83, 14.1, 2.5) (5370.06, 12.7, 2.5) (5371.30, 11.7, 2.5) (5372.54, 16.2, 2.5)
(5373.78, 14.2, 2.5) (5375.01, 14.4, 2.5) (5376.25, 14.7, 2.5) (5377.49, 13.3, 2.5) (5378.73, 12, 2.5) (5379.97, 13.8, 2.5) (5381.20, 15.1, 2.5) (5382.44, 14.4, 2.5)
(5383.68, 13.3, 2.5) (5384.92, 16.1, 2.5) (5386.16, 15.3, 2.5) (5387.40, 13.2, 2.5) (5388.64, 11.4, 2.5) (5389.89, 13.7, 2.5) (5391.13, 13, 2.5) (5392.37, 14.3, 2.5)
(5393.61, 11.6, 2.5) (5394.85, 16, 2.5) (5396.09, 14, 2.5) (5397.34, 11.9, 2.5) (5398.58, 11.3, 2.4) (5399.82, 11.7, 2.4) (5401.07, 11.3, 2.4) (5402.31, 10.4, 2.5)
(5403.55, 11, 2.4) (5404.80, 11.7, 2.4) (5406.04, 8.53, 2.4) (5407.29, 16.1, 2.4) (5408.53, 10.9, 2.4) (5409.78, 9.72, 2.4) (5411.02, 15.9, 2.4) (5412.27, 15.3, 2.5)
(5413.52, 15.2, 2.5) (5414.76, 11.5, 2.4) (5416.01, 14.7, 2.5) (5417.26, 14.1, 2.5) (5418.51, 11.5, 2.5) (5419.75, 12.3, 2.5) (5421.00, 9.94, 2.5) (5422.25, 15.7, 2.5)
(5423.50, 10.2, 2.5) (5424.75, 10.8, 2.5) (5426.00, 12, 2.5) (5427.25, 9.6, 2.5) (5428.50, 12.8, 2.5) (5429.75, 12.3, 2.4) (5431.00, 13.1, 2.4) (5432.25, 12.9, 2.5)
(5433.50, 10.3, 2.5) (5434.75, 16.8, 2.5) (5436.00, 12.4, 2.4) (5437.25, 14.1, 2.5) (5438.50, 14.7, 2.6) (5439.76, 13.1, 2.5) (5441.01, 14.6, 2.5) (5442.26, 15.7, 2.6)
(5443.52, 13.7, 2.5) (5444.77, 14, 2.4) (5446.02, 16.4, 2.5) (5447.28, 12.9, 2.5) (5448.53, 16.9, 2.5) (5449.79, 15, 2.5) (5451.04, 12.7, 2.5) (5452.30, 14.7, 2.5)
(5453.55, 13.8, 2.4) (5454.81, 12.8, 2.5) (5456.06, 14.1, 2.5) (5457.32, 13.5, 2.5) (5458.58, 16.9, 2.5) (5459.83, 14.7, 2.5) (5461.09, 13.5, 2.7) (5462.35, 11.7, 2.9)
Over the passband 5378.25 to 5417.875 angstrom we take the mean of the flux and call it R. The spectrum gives 13.1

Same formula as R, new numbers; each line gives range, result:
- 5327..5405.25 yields 13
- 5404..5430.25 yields 12.4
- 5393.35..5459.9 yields 13.1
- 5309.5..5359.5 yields 12.9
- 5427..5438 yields 12.8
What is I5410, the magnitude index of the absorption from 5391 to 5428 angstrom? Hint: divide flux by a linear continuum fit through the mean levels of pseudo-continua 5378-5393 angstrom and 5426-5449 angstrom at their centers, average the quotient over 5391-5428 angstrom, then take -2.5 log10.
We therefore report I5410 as 0.11 mag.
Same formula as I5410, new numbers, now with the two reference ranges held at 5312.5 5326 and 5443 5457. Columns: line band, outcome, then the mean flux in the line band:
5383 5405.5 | 0.086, 12.8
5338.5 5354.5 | 0.114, 12.2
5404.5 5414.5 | 0.087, 12.9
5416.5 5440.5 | 0.125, 12.6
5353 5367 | 0.101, 12.4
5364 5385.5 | -0.018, 14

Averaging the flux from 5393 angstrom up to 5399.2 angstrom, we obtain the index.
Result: 13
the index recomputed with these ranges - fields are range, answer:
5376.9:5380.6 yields 13.1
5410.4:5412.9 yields 15.6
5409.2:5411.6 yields 12.8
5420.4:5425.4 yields 11.7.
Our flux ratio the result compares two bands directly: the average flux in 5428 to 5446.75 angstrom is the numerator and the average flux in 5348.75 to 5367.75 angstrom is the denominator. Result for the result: 1.1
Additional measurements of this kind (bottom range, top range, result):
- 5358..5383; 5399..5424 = 0.93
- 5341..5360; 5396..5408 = 0.93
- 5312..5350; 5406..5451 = 1.01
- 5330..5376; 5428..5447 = 1.08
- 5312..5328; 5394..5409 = 0.89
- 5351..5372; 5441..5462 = 1.15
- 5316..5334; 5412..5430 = 0.89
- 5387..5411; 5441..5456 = 1.17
